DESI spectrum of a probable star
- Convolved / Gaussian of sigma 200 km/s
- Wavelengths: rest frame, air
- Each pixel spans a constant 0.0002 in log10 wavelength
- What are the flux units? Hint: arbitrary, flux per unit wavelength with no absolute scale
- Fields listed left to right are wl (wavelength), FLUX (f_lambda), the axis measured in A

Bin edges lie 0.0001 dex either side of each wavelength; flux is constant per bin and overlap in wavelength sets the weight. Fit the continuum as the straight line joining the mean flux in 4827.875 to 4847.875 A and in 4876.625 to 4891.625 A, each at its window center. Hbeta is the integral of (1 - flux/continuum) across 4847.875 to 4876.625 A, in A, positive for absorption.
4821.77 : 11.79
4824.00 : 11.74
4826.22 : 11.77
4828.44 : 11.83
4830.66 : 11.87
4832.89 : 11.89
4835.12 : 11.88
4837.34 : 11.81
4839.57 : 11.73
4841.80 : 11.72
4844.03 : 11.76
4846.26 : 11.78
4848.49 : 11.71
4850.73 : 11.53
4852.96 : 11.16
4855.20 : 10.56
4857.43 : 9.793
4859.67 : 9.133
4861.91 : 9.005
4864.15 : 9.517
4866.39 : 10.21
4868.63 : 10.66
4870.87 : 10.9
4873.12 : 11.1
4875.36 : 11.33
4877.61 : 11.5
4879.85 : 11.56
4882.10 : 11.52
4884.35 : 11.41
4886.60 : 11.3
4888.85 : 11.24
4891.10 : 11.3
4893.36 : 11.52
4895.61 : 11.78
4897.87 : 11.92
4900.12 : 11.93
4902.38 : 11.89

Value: 2.7 A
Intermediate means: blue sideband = 11.8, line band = 10.5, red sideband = 11.4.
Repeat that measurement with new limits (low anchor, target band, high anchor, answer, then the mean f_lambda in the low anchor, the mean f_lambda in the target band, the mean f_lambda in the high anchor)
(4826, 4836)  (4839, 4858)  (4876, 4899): 0.66 A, 11.9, 11.3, 11.5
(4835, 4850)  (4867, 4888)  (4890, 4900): 0.83 A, 11.8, 11.2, 11.7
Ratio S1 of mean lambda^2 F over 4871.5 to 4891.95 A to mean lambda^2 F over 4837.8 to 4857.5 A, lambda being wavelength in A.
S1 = 1.01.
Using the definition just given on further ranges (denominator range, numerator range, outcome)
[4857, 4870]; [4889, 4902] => 1.21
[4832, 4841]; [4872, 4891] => 0.98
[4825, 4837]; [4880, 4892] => 0.98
